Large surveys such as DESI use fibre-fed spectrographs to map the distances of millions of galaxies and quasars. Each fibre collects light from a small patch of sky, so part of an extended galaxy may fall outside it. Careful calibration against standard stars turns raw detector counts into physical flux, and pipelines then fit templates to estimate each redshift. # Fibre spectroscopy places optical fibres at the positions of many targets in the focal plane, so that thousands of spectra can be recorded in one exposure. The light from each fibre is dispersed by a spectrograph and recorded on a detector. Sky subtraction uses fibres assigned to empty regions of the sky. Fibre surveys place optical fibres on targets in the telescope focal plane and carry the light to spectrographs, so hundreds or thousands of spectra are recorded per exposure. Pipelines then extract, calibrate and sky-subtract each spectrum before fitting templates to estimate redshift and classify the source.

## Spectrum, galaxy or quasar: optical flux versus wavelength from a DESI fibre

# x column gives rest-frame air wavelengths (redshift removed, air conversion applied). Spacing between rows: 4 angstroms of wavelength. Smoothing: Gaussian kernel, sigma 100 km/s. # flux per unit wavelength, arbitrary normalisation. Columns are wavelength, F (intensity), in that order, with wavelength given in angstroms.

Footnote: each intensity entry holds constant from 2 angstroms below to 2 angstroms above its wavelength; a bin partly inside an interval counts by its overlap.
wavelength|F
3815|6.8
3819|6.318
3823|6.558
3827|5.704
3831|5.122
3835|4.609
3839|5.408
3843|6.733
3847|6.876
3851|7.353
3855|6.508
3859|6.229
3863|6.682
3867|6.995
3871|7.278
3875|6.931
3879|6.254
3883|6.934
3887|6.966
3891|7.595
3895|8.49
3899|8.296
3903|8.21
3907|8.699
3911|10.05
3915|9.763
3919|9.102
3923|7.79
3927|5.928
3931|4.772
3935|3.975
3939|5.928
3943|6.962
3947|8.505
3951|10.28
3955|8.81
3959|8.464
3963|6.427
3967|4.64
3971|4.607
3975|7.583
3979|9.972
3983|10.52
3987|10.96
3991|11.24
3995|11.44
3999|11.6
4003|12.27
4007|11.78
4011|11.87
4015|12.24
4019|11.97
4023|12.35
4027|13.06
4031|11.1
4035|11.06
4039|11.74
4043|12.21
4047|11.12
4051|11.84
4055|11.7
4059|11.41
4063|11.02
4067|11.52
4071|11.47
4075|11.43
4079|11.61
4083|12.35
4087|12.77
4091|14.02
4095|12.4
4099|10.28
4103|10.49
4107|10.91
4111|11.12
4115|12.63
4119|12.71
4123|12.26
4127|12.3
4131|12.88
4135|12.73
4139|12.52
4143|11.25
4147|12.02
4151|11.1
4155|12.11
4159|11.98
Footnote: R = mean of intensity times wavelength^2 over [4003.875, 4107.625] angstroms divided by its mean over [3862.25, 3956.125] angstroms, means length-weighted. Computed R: 1.68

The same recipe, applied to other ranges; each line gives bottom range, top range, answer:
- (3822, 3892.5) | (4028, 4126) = 2.02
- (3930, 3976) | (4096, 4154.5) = 1.90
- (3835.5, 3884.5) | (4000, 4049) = 1.95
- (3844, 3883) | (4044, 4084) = 1.88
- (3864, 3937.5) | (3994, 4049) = 1.70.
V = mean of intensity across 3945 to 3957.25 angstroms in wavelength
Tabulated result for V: 9.18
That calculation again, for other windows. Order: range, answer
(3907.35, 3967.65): 7.52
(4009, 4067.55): 11.8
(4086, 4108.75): 11.8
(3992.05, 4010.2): 11.8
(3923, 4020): 8.81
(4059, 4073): 11.3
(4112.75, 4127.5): 12.5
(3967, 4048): 10.9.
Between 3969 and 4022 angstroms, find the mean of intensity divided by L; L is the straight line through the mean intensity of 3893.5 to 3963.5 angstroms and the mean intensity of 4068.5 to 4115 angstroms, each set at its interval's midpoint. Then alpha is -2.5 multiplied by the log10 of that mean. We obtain -0.13 mag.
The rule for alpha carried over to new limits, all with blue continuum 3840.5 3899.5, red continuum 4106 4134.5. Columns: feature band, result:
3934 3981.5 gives 0.211 mag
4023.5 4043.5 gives -0.142 mag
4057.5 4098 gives -0.060 mag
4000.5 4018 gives -0.211 mag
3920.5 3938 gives 0.392 mag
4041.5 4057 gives -0.095 mag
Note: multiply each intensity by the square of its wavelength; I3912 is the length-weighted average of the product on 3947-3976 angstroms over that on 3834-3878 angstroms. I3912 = 1.2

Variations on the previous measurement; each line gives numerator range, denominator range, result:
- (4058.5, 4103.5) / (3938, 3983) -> 1.64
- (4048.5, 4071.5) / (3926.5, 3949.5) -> 2.00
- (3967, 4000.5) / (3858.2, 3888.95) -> 1.46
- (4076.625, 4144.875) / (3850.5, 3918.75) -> 1.77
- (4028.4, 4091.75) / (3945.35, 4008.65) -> 1.31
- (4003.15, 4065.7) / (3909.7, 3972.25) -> 1.70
